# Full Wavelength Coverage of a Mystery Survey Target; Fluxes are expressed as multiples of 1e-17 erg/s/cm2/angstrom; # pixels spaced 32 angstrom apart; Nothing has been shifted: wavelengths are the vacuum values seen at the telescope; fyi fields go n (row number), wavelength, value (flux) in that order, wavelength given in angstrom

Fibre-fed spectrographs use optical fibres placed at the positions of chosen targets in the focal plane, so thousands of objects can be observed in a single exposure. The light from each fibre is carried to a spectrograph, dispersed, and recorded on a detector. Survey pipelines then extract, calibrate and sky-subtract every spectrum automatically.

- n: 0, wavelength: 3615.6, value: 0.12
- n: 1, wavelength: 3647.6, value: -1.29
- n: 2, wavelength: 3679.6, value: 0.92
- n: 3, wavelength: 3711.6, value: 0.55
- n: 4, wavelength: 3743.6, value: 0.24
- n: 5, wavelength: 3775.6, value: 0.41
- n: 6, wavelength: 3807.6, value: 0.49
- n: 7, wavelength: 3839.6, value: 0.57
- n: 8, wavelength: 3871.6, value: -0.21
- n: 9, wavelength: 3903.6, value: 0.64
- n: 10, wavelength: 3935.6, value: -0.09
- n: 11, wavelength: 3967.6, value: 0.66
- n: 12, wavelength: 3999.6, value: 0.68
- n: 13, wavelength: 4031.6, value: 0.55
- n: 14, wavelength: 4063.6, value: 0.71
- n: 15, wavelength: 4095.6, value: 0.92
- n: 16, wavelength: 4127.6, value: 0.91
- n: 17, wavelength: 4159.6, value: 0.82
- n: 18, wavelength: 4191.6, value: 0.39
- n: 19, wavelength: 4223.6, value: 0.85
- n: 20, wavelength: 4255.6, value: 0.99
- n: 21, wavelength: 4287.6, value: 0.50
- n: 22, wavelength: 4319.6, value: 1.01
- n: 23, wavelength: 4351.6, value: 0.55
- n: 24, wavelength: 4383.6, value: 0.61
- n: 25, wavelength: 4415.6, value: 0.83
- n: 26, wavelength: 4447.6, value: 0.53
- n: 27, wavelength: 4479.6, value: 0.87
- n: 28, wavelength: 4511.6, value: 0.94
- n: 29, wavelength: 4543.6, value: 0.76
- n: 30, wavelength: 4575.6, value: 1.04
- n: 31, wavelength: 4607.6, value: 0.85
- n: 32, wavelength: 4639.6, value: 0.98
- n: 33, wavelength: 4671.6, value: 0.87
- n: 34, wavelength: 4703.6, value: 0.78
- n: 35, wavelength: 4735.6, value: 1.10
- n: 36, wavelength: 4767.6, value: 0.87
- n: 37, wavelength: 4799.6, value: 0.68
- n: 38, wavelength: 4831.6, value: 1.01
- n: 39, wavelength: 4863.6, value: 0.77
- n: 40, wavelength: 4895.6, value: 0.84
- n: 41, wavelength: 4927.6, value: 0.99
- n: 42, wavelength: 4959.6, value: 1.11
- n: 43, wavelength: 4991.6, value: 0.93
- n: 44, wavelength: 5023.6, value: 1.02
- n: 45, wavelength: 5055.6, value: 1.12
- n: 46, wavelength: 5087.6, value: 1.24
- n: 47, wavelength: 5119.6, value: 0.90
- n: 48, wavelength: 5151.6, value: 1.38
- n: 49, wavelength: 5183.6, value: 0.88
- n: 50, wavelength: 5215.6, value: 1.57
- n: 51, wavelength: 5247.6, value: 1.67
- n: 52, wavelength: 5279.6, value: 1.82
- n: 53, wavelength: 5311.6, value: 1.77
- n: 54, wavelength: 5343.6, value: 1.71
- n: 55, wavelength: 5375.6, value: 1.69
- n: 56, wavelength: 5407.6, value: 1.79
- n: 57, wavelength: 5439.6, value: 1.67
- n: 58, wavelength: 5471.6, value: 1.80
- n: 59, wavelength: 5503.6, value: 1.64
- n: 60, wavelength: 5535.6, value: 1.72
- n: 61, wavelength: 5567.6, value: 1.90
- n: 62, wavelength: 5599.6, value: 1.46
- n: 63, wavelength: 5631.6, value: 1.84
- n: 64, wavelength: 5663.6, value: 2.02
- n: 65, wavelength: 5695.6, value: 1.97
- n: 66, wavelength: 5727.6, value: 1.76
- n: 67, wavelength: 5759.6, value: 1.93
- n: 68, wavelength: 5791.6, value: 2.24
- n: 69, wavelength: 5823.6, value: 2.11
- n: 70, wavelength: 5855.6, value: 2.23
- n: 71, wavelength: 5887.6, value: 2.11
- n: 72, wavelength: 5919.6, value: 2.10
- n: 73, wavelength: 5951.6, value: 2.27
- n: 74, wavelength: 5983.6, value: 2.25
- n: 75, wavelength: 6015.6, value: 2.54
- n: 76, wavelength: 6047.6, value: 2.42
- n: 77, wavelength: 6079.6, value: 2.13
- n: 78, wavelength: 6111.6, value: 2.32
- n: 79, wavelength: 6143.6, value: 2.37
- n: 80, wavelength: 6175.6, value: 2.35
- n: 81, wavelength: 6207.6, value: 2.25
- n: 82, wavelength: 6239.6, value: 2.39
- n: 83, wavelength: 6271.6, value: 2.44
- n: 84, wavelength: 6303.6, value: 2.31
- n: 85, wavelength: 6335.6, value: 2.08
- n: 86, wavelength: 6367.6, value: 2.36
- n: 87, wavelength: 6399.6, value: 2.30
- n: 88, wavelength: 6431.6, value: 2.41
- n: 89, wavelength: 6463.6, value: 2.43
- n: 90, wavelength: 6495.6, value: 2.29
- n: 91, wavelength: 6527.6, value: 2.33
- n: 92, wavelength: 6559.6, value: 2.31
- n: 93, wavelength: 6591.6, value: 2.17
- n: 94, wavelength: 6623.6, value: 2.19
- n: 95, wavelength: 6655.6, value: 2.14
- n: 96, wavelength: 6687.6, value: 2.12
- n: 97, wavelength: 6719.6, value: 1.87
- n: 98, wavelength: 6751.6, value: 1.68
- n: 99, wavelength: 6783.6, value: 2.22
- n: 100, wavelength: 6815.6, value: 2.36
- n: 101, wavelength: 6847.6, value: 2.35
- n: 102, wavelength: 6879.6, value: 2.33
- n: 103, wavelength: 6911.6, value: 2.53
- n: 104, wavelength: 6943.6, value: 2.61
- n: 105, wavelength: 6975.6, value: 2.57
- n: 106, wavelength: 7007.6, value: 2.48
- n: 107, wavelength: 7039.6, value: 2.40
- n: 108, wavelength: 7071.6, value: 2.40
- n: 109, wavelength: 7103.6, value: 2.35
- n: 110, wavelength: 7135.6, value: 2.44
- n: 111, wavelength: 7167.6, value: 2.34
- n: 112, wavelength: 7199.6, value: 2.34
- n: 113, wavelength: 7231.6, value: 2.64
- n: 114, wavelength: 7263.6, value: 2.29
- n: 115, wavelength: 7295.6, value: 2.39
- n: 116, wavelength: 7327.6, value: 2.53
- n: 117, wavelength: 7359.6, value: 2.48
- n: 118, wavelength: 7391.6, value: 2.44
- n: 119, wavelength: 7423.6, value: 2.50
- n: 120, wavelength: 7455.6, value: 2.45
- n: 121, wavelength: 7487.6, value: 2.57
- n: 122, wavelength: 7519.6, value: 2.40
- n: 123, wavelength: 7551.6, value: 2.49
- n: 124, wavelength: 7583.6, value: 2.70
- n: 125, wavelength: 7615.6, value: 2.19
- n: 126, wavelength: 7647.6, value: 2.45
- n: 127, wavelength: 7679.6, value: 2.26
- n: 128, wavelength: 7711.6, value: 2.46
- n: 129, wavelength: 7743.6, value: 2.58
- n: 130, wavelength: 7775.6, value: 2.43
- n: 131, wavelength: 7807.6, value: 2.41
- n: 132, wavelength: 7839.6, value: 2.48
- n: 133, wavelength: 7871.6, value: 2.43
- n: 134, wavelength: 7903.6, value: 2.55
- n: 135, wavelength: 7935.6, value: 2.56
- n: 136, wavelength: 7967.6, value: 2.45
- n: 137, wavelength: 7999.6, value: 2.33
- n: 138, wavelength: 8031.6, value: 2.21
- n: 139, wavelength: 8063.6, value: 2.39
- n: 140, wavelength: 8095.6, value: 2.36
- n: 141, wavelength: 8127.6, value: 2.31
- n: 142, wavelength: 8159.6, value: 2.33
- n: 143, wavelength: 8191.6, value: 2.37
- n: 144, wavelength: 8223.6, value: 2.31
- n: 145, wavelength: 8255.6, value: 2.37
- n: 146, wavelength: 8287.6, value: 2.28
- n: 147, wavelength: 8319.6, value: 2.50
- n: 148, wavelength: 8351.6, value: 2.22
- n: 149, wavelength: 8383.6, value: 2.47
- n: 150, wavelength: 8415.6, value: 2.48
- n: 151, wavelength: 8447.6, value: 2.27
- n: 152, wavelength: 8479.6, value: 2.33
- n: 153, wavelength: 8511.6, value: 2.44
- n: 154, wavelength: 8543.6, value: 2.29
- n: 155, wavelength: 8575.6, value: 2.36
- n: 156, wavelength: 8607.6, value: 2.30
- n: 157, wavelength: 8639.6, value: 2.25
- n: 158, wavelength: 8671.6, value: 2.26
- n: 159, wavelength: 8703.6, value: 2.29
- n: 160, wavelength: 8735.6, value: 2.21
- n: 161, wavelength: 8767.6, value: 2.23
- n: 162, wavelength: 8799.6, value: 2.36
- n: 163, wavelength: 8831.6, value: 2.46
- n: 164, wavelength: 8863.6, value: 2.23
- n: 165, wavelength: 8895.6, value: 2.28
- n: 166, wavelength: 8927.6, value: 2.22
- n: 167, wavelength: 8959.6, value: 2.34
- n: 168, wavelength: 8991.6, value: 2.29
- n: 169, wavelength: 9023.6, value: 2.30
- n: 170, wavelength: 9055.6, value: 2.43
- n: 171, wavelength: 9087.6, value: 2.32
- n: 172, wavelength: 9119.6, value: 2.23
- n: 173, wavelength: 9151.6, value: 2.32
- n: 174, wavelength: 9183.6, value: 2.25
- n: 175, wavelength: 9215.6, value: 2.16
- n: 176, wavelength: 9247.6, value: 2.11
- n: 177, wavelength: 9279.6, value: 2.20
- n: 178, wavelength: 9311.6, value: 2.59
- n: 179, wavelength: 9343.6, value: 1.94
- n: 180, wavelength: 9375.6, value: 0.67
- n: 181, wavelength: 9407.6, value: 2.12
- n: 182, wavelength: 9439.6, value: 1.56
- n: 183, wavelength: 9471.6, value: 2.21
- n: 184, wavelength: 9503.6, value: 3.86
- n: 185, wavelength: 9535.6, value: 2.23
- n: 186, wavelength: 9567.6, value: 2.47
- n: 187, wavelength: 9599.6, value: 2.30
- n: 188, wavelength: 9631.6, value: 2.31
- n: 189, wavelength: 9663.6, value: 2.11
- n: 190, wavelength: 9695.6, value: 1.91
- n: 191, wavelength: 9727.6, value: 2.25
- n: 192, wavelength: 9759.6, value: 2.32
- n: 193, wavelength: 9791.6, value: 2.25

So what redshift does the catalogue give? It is 0.303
